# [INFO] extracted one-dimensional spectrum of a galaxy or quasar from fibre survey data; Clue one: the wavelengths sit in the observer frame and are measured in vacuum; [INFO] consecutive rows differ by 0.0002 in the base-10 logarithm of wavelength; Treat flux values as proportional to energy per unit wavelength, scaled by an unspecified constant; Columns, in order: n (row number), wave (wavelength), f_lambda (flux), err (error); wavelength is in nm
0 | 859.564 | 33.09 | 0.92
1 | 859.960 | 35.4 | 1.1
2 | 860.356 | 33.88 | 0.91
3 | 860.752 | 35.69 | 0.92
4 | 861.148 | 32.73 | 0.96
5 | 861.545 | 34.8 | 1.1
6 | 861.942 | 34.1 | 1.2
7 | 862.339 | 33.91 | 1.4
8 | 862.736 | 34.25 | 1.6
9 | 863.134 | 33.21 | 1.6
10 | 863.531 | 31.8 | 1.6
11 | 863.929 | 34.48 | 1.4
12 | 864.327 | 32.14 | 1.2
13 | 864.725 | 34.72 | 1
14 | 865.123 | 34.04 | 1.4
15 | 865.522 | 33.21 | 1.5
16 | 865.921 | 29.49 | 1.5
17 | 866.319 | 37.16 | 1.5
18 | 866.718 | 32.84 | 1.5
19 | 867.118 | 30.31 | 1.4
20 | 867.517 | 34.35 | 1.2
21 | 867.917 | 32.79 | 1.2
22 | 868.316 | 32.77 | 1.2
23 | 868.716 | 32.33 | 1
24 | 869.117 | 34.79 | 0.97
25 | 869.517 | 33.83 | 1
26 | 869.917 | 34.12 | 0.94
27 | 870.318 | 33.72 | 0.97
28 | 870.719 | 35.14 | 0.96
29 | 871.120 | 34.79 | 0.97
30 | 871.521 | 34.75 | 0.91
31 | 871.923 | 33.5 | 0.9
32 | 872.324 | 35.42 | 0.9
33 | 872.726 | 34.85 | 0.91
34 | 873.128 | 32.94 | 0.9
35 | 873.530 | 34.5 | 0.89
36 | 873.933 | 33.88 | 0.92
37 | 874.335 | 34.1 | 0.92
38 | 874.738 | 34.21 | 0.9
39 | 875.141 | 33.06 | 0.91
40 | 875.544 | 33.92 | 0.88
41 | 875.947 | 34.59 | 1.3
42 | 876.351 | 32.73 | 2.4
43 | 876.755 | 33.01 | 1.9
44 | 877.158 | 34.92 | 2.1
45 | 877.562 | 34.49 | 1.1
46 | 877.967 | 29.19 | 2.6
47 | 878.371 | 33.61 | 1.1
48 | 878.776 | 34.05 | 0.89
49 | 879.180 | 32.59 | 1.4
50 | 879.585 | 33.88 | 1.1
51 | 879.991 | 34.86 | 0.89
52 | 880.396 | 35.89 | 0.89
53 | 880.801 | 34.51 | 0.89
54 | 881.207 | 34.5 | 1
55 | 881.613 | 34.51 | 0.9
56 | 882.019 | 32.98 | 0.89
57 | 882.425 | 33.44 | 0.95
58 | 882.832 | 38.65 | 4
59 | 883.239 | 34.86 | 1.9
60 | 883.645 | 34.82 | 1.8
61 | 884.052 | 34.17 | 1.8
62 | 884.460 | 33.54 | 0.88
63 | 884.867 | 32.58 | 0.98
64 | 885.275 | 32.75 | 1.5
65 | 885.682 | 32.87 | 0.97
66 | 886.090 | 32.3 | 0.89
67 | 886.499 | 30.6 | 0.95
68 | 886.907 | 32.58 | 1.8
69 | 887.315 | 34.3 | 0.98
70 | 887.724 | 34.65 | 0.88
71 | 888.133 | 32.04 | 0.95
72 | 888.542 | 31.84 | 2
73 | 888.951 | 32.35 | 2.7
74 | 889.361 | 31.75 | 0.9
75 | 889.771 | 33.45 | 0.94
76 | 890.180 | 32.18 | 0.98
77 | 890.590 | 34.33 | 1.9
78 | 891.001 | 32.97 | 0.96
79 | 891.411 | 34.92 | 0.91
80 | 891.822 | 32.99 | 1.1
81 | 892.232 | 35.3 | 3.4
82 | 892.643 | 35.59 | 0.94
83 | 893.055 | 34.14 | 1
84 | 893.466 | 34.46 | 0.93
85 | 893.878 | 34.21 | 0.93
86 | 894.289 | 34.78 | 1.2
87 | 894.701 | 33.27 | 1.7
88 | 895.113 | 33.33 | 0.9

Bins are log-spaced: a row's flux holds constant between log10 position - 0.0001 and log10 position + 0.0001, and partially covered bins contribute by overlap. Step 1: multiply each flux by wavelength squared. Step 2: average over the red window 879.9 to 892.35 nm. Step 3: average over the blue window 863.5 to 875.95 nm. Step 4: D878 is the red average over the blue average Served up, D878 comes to 1.0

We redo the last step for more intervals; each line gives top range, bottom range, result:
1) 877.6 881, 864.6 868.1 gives 1.04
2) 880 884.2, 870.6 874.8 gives 1.04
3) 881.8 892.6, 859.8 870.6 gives 1.05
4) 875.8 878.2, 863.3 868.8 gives 1.03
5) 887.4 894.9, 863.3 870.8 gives 1.07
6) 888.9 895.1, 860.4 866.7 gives 1.07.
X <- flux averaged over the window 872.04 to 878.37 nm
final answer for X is 33.7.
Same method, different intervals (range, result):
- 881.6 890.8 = 33.3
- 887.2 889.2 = 32.9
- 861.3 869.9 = 33.4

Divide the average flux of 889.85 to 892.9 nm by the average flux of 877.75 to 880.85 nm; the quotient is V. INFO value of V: 1.01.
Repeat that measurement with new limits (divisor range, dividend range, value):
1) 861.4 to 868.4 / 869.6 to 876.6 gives 1.02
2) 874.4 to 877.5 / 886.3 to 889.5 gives 0.96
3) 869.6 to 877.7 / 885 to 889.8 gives 0.95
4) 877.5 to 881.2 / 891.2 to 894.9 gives 1.02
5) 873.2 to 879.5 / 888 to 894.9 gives 1.00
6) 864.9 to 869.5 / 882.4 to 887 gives 1.01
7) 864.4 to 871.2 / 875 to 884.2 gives 1.02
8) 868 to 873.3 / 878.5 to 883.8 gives 1.02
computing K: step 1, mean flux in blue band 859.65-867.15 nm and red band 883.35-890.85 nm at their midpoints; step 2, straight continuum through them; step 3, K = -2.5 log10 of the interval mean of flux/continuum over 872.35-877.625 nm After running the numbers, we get -0.02 mag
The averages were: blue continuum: 33.7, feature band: 34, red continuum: 33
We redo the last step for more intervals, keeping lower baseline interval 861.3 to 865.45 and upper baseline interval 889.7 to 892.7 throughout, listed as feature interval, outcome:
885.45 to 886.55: 0.06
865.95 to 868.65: 0.02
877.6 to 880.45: 0.01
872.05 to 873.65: -0.02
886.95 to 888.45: 0.02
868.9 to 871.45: -0.02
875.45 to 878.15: 0.02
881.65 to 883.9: -0.03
